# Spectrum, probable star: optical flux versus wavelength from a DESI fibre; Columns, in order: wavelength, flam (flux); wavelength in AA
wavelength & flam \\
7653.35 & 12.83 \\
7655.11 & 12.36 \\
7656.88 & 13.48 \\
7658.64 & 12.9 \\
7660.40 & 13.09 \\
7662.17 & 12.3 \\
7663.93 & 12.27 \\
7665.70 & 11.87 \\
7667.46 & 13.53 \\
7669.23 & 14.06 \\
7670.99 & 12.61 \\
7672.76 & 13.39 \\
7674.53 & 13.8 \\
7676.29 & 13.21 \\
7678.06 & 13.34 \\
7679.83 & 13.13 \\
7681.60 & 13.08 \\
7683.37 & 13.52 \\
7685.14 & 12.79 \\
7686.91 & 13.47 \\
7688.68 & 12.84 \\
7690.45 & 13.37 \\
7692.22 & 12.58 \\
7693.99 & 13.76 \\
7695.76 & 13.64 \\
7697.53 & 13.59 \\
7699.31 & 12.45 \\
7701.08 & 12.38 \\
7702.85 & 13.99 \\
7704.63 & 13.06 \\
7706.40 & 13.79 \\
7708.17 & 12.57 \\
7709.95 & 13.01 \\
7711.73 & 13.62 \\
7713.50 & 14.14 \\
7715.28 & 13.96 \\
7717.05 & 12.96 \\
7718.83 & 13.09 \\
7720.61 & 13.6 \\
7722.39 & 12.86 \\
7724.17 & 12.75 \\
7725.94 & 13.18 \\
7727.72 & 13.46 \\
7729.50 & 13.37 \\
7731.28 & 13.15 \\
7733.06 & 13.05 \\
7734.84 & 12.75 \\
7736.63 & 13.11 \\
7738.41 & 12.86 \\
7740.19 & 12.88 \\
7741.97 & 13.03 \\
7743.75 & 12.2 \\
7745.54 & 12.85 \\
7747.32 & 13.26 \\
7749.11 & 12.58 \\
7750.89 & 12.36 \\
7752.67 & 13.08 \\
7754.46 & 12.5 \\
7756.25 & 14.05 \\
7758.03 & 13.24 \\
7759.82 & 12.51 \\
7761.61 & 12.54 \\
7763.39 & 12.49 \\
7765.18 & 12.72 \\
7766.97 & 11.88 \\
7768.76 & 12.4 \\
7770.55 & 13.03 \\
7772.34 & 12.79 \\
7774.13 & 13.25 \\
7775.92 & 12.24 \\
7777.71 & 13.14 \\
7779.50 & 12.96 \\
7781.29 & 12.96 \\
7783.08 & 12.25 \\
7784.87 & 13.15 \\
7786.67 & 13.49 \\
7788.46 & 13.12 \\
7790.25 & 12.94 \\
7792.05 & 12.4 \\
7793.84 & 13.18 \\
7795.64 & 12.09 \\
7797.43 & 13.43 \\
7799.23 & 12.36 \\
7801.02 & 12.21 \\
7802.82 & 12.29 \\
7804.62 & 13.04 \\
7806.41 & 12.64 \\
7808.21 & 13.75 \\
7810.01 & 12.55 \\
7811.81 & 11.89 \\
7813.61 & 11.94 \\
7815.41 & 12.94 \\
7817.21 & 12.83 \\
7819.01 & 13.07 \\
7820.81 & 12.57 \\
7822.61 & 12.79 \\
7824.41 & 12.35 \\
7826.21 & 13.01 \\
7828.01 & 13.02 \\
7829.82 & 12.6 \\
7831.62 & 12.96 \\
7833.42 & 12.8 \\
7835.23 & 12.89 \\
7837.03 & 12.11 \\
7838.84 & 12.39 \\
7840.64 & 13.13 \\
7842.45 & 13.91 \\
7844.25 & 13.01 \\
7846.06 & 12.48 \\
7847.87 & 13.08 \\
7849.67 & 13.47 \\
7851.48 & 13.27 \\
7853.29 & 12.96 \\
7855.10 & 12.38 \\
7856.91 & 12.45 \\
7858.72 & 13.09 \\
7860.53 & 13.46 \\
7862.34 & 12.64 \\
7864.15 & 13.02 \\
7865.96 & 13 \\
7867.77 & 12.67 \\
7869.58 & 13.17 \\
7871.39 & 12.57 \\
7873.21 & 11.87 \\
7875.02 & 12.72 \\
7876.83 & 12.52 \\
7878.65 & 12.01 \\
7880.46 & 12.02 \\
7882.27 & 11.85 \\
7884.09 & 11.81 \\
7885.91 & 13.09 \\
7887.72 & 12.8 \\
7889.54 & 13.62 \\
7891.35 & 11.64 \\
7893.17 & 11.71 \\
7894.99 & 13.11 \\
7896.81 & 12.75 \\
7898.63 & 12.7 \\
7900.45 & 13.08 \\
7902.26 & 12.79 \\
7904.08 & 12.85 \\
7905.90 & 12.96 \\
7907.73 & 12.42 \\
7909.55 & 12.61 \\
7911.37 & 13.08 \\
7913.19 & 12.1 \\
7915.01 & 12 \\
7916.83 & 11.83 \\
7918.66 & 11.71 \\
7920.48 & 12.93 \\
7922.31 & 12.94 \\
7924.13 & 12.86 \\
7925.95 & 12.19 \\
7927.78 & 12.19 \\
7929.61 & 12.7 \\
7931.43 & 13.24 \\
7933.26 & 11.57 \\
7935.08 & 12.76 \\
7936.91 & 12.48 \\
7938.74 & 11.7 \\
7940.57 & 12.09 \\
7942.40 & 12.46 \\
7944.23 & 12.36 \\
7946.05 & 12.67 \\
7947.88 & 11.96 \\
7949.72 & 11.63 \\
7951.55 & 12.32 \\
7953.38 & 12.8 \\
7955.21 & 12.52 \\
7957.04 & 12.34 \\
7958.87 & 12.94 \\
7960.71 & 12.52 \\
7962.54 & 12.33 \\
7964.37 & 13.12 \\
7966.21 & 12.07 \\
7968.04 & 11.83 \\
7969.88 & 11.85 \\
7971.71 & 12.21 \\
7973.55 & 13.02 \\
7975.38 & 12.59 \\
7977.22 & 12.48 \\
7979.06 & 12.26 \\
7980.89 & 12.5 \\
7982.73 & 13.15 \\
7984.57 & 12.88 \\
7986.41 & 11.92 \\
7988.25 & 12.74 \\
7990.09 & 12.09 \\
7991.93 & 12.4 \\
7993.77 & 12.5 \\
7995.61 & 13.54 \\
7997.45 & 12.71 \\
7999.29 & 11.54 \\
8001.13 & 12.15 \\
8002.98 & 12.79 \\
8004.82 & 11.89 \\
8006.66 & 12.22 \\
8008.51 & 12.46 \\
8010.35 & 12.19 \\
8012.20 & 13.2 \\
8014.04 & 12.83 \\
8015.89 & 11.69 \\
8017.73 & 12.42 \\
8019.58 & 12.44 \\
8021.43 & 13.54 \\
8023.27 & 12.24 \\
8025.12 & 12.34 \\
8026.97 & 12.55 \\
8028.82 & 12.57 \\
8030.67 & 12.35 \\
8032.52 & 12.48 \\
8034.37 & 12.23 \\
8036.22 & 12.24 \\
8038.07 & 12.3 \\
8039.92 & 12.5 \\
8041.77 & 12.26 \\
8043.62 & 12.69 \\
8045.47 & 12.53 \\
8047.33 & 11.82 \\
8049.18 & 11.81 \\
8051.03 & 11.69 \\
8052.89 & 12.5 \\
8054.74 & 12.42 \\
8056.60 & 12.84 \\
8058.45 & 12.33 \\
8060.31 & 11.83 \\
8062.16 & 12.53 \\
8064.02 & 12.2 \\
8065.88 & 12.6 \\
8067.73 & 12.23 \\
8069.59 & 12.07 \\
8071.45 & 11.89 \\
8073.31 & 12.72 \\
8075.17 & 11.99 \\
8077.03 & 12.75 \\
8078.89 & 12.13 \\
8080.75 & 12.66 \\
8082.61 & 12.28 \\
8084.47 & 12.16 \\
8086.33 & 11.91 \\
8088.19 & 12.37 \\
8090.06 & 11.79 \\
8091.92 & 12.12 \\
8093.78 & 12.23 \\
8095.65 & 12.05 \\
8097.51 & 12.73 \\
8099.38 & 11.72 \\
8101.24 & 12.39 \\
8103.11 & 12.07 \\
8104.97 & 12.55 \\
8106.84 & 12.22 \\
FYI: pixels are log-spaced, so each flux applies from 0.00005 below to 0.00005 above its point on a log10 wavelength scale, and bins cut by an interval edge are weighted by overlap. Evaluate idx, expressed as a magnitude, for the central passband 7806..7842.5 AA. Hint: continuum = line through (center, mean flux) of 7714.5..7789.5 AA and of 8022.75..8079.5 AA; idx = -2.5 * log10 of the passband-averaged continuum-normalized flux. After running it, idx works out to 0.00 mag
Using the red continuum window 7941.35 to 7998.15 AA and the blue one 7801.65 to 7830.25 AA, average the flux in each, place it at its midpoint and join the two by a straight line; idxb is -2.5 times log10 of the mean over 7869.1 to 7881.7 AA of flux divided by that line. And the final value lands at 0.02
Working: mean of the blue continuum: 12.7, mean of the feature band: 12.4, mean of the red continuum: 12.5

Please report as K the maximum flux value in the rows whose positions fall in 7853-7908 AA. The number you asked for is 13.62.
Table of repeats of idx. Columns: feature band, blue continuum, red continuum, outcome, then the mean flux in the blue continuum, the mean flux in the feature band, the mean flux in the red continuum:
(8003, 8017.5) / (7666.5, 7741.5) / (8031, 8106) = 0.00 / 13.2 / 12.4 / 12.3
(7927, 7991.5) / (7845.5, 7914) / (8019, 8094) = 0.01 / 12.7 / 12.4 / 12.3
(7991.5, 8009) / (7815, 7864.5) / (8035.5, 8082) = 0.00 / 12.9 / 12.4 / 12.3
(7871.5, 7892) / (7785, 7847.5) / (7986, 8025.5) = 0.02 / 12.8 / 12.4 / 12.5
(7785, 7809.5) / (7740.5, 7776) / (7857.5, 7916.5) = -0.01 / 12.8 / 12.8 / 12.6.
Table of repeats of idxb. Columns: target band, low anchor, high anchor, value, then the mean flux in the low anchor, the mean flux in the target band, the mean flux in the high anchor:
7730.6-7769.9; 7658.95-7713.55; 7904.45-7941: 0.01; 13.2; 12.8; 12.4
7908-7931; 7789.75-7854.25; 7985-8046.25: 0.01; 12.8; 12.4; 12.4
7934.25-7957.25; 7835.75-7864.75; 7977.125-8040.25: 0.03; 12.9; 12.3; 12.5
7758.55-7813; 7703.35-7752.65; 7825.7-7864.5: 0.02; 13.1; 12.7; 12.9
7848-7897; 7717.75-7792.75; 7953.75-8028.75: 0.00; 12.9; 12.7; 12.5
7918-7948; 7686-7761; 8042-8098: 0.02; 13.1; 12.4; 12.3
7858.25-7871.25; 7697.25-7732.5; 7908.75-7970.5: -0.03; 13.2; 13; 12.4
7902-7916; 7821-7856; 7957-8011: 0.01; 12.9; 12.6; 12.4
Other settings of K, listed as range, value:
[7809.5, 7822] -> 13.07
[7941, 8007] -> 13.54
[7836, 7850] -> 13.91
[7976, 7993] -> 13.15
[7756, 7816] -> 14.05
